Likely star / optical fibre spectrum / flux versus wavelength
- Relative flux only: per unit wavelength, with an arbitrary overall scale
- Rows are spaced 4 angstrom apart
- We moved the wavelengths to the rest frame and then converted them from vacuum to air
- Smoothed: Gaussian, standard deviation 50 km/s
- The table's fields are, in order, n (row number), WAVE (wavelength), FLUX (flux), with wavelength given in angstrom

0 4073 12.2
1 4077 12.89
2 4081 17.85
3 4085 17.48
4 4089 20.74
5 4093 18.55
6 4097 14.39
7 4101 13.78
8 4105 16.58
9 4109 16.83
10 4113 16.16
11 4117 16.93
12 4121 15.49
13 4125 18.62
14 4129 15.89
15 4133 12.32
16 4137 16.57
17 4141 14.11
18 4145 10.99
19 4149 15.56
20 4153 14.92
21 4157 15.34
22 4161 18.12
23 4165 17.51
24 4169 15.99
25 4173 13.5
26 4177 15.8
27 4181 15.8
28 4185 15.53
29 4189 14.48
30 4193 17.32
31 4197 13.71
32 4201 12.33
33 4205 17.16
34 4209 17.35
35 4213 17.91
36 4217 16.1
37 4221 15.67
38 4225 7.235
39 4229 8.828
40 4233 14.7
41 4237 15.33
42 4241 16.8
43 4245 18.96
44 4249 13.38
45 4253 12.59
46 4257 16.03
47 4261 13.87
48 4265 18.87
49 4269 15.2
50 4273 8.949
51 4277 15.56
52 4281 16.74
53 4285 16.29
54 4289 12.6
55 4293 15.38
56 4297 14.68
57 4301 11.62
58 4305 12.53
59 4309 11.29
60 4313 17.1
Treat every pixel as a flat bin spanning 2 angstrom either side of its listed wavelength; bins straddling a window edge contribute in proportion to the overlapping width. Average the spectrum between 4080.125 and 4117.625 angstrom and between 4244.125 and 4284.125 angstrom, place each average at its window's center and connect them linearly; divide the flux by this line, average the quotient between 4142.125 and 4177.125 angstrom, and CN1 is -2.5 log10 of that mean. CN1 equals 0.06 mag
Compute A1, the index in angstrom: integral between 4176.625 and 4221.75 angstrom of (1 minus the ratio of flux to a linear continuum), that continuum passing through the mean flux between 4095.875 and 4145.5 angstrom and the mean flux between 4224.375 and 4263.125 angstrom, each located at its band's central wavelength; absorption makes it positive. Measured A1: -3.9 angstrom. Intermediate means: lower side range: 15.4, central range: 15.8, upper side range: 14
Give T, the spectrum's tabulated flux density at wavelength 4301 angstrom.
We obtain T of 11.62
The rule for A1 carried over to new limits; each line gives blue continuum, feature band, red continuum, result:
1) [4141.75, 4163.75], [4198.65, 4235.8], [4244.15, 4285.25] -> 2.1 angstrom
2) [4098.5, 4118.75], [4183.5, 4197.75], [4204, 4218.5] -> 1.3 angstrom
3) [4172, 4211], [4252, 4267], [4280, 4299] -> -0.4 angstrom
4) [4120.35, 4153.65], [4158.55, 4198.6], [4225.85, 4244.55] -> -3.6 angstrom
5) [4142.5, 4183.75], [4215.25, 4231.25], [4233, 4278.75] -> 3.4 angstrom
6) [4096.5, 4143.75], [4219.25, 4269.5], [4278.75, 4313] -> 0.4 angstrom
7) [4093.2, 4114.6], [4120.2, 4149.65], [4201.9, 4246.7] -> 1.3 angstrom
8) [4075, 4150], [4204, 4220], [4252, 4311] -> -2.3 angstrom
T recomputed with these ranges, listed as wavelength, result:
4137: 16.57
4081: 17.85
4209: 17.35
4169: 15.99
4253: 12.59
